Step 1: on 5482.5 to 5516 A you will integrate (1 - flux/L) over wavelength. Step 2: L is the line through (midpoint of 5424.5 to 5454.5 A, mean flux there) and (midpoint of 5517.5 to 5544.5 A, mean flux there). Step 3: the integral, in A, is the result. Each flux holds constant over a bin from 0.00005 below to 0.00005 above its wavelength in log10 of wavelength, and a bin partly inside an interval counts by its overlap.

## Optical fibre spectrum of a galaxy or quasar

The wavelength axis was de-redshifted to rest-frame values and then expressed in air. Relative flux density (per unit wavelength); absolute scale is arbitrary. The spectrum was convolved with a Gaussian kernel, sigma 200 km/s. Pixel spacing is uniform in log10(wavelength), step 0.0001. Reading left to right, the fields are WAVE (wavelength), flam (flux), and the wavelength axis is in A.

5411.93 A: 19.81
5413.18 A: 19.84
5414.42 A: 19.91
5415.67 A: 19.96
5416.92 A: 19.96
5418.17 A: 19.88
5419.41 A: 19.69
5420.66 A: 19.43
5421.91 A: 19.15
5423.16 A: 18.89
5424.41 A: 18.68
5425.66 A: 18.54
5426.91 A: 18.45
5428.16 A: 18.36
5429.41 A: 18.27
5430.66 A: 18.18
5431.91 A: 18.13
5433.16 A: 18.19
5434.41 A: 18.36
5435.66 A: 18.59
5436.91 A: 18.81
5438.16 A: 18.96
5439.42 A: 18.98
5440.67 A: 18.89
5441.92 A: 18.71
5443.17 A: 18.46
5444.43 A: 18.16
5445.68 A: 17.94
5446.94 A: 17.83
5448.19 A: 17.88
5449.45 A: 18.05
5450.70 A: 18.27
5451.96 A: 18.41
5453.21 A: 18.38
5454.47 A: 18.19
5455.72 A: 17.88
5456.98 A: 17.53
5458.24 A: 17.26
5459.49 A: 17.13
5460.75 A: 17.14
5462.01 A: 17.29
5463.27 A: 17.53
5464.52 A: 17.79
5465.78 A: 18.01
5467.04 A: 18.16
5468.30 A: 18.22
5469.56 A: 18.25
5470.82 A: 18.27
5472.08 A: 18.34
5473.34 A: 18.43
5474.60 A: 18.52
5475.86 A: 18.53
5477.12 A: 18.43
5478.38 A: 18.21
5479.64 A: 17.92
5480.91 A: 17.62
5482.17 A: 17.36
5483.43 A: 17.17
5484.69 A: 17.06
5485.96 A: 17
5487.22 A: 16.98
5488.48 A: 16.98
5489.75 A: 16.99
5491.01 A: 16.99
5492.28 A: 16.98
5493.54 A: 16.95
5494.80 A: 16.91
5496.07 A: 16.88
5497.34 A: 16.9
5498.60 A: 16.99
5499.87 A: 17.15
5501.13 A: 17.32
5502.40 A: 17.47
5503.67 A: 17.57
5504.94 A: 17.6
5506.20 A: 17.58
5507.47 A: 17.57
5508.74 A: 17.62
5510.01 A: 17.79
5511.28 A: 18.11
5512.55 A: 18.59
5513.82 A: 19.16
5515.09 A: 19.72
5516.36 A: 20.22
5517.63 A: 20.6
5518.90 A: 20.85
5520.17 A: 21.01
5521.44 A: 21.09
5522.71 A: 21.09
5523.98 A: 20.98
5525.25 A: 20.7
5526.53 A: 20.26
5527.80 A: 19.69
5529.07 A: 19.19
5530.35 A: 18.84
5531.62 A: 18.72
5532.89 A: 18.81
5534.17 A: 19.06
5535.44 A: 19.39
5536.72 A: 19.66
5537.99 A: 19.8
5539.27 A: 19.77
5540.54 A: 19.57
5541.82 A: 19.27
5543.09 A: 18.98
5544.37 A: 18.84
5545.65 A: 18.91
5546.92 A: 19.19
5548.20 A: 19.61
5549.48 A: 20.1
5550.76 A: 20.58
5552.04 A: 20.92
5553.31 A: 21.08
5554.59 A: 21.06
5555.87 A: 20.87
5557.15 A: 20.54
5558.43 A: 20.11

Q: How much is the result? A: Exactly 3.20 A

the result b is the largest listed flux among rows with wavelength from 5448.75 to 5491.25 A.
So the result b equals 18.53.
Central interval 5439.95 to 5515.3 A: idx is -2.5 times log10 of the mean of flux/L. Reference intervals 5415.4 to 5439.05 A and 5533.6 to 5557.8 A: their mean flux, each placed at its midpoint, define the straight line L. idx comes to 0.088 mag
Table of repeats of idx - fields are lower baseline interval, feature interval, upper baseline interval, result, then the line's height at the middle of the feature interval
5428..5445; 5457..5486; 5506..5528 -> 0.07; 19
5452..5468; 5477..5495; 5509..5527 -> 0.09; 18.7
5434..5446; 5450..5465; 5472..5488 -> 0.03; 18.3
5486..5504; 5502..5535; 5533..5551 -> -0.06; 18.2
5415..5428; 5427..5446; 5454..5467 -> 0.01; 18.6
